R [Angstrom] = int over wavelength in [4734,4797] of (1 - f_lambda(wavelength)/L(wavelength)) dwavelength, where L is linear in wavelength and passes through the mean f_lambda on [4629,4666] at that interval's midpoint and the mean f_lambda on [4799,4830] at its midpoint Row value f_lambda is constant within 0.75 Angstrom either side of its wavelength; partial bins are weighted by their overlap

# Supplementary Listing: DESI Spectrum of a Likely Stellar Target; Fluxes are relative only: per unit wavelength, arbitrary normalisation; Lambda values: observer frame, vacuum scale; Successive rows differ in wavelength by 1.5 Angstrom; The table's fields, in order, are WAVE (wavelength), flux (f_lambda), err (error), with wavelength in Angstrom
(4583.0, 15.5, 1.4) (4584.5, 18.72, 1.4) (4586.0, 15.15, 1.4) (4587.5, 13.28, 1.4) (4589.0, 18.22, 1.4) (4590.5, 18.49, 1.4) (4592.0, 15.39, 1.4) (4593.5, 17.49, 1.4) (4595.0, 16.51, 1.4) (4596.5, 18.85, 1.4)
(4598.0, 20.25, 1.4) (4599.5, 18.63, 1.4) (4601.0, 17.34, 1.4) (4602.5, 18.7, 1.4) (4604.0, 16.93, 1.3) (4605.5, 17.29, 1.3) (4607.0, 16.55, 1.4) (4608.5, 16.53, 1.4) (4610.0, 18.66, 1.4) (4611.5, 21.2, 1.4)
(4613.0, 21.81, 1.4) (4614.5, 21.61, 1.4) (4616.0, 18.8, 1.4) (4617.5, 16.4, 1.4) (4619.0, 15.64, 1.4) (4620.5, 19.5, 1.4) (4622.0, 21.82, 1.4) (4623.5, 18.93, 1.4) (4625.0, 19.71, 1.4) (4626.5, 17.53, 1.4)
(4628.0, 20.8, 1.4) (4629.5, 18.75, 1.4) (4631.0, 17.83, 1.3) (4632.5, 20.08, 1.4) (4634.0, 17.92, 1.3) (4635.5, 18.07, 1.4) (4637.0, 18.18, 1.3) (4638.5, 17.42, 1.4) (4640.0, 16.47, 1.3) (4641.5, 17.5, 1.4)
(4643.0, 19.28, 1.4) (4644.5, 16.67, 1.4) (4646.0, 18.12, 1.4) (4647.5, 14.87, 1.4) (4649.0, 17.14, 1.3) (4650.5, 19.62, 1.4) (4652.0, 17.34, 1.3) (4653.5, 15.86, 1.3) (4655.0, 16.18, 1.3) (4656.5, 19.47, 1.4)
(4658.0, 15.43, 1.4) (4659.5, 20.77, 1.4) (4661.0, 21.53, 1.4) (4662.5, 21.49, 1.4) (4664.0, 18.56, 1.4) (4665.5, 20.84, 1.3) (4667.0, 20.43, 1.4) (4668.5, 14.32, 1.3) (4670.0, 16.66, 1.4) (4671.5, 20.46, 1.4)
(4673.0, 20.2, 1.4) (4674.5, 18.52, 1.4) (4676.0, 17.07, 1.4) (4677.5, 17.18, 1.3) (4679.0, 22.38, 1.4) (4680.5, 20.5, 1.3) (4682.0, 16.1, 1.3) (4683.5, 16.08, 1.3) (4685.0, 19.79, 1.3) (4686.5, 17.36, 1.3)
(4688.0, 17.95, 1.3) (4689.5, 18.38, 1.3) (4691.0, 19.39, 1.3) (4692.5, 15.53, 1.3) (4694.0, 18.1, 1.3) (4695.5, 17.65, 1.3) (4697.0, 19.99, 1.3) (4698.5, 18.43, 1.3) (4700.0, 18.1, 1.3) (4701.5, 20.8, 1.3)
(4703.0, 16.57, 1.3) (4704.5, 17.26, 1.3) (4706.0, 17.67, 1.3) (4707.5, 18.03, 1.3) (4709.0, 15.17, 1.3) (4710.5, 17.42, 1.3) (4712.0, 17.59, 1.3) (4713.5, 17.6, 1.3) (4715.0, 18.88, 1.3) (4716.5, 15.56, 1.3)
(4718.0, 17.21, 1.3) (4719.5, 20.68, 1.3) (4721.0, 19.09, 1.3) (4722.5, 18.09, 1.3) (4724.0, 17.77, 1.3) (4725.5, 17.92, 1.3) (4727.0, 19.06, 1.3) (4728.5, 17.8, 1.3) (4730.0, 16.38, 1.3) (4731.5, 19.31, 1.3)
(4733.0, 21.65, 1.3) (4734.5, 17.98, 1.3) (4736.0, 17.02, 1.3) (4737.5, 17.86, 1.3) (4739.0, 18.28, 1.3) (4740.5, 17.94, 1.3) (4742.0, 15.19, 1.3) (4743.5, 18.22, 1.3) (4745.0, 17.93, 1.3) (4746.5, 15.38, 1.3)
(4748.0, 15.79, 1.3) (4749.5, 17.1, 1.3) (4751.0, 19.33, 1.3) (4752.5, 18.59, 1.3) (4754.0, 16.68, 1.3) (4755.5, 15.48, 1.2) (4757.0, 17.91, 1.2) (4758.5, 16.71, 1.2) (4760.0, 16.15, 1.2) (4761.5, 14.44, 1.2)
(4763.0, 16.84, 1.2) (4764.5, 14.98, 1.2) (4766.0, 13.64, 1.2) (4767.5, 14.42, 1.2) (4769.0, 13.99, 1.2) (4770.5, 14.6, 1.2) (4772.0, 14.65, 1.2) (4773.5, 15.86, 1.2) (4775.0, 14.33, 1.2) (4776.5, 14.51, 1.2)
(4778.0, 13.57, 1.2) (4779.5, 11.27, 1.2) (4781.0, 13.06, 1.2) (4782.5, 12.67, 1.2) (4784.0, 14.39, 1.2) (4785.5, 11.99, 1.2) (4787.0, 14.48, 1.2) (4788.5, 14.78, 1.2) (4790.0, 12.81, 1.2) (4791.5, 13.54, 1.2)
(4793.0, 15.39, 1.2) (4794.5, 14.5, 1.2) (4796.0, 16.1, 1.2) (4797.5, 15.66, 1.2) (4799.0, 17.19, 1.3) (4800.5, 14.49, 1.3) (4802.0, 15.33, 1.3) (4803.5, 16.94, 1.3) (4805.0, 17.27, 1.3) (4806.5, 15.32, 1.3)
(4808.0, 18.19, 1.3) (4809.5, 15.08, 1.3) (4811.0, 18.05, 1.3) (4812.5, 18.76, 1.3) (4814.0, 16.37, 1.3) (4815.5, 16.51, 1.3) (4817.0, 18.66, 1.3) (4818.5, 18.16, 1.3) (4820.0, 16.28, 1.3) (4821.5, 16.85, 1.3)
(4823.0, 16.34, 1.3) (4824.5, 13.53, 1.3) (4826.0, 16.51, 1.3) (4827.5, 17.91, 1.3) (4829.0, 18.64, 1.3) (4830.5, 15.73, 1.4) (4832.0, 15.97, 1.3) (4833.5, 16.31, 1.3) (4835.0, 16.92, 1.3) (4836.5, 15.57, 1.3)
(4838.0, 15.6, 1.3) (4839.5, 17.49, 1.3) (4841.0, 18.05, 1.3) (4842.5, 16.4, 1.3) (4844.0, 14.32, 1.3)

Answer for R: 6.3 Angstrom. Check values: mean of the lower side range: 18.2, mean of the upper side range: 16.8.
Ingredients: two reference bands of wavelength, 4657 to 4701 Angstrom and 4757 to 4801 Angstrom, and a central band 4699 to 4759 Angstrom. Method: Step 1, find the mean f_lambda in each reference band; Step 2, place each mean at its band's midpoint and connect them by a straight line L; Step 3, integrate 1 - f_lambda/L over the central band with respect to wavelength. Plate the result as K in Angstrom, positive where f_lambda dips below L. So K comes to -4.2 Angstrom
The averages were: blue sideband 18.6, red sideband 14.6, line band 17.7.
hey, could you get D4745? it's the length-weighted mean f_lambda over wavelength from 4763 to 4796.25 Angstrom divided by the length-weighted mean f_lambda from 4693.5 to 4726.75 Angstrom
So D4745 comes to 0.78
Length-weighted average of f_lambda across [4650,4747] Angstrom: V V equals 18.2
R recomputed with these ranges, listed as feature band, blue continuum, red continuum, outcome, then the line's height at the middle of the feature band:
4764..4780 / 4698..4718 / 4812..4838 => 2.7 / 17.1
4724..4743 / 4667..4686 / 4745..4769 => -1.3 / 16.8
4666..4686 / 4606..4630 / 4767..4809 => -1.1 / 17.5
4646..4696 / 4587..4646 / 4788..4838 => -1.7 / 17.7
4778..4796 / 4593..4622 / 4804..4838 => 3.6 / 17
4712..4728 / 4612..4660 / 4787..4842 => -0.7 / 17.3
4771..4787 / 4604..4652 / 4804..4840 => 3.2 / 17.1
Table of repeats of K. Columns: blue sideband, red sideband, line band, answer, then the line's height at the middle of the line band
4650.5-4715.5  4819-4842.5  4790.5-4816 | 1.1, 16.9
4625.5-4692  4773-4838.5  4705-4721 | -0.3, 17.3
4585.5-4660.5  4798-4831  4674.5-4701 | -1.0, 17.6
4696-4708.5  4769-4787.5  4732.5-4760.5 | -3.1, 15.7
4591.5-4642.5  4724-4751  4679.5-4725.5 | -0.1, 17.9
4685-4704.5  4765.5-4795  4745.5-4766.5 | -1.8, 15.1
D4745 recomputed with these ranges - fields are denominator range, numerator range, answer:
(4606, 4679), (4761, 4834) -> 0.84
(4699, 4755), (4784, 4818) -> 0.89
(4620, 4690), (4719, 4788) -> 0.88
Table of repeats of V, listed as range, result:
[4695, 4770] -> 17.4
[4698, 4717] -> 17.6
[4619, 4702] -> 18.4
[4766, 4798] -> 14.1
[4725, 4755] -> 17.8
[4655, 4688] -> 18.7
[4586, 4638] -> 18.3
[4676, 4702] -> 18.4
